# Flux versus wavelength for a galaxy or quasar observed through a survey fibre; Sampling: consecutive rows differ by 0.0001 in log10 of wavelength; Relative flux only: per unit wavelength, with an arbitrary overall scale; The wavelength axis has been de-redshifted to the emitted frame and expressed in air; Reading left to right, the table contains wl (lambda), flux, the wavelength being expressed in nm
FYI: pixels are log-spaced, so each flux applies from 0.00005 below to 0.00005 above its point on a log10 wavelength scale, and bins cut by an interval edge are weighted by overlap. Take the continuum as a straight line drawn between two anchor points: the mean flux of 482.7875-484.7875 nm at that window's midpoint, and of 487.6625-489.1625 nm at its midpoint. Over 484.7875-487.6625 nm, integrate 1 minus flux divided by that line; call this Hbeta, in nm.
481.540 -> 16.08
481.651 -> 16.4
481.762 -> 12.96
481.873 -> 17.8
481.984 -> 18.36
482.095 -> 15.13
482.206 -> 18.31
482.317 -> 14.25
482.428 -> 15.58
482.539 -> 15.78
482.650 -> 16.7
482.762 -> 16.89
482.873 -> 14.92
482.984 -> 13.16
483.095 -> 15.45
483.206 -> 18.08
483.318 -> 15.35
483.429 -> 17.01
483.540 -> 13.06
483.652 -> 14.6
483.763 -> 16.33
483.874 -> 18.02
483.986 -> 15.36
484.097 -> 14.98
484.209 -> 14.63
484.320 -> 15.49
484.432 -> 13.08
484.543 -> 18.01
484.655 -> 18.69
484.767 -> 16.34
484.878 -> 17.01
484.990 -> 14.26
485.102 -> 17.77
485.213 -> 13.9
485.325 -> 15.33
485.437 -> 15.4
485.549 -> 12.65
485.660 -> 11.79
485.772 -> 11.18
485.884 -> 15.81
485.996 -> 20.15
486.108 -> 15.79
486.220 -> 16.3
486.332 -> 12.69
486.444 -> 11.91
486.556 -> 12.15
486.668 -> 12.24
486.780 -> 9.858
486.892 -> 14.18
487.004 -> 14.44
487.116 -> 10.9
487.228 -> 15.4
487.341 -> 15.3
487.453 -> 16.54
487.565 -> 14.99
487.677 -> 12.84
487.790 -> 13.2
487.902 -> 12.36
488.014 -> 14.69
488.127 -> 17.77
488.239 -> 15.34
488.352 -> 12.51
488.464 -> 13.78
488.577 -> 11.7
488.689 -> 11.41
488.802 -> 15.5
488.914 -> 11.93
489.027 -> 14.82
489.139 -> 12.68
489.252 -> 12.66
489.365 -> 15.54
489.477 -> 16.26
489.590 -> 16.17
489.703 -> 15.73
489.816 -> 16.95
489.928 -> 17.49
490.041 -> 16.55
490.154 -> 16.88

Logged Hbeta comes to 0.06 nm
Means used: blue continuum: 15.7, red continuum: 13.7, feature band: 14.3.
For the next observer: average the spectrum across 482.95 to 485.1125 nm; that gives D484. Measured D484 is 15.8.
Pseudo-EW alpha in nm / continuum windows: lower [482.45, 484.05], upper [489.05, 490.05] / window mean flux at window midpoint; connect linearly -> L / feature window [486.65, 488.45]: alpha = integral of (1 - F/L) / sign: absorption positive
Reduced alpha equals 0.189 nm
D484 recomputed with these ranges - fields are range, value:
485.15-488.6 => 14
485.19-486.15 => 14.7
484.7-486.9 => 14.4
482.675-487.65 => 14.9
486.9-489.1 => 14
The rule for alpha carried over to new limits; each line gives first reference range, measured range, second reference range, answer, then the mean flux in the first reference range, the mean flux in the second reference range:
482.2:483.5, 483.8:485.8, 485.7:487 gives -0.074 nm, 15.8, 13.8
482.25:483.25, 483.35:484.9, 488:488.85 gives -0.062 nm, 15.7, 14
